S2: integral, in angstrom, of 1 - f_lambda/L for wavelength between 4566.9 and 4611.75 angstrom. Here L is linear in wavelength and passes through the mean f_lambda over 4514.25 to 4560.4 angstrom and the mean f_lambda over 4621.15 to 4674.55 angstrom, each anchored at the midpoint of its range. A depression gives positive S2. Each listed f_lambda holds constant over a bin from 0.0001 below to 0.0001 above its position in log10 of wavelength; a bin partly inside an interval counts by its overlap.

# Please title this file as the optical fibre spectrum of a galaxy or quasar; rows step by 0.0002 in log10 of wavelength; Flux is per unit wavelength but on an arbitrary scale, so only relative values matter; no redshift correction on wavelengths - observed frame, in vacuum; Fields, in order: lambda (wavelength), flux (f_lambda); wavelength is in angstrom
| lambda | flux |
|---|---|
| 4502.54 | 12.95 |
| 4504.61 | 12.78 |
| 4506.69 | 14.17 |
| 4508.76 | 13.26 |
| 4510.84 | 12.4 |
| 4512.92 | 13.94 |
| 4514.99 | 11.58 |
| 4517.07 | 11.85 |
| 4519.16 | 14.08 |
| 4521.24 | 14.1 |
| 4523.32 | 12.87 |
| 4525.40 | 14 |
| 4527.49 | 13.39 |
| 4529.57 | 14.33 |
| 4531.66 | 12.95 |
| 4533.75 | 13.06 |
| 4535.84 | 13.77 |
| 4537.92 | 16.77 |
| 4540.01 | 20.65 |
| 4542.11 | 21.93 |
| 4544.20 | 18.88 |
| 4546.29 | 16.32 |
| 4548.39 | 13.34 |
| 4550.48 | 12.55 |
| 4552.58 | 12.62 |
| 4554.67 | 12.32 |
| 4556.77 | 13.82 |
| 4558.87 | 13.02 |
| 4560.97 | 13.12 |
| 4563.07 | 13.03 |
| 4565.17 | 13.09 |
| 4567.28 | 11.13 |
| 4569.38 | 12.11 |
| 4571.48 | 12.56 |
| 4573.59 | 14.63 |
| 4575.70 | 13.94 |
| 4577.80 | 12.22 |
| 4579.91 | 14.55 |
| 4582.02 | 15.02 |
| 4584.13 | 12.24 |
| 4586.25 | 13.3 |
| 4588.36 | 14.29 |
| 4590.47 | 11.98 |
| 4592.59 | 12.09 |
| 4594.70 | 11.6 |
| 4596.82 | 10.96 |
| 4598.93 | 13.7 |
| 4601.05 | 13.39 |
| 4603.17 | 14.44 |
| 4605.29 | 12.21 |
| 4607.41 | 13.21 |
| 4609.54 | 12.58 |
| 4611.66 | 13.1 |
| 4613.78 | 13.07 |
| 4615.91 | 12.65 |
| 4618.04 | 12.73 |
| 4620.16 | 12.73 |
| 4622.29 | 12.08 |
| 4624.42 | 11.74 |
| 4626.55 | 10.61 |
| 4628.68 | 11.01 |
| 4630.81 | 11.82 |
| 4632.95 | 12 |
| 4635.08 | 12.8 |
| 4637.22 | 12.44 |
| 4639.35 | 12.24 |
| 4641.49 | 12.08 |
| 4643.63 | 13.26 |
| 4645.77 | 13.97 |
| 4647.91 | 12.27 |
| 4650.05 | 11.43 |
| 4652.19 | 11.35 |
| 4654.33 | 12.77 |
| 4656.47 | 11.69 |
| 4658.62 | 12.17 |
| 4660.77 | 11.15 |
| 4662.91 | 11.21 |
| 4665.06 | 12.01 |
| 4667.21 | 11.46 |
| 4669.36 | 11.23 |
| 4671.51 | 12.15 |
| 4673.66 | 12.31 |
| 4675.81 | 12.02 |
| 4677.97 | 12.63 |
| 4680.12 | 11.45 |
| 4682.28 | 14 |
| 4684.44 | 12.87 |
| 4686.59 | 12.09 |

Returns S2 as 1.0 angstrom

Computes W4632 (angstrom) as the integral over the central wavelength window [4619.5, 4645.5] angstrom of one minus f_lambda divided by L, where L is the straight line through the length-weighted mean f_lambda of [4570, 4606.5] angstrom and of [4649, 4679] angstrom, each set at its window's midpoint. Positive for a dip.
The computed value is 0.5 angstrom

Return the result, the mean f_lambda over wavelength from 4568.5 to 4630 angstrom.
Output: 12.8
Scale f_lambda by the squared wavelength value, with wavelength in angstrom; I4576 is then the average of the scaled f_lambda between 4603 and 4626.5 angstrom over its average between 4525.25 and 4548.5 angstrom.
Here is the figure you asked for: 0.82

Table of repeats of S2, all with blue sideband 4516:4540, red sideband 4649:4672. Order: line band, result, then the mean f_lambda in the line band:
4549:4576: 1.1 angstrom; 12.9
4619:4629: 0.5 angstrom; 11.7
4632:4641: -0.2 angstrom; 12.4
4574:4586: -0.5 angstrom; 13.6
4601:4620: -0.7 angstrom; 13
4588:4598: 0.6 angstrom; 12.1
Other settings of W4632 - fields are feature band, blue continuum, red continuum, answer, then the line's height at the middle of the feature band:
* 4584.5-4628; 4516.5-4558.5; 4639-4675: 1.9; 13.2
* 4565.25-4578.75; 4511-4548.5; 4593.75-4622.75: 0.9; 13.7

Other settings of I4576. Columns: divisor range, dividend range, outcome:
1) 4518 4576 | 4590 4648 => 0.90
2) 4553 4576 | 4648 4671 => 0.94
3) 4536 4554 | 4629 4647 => 0.79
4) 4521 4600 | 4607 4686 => 0.92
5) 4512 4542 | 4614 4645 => 0.89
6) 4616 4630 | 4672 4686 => 1.08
